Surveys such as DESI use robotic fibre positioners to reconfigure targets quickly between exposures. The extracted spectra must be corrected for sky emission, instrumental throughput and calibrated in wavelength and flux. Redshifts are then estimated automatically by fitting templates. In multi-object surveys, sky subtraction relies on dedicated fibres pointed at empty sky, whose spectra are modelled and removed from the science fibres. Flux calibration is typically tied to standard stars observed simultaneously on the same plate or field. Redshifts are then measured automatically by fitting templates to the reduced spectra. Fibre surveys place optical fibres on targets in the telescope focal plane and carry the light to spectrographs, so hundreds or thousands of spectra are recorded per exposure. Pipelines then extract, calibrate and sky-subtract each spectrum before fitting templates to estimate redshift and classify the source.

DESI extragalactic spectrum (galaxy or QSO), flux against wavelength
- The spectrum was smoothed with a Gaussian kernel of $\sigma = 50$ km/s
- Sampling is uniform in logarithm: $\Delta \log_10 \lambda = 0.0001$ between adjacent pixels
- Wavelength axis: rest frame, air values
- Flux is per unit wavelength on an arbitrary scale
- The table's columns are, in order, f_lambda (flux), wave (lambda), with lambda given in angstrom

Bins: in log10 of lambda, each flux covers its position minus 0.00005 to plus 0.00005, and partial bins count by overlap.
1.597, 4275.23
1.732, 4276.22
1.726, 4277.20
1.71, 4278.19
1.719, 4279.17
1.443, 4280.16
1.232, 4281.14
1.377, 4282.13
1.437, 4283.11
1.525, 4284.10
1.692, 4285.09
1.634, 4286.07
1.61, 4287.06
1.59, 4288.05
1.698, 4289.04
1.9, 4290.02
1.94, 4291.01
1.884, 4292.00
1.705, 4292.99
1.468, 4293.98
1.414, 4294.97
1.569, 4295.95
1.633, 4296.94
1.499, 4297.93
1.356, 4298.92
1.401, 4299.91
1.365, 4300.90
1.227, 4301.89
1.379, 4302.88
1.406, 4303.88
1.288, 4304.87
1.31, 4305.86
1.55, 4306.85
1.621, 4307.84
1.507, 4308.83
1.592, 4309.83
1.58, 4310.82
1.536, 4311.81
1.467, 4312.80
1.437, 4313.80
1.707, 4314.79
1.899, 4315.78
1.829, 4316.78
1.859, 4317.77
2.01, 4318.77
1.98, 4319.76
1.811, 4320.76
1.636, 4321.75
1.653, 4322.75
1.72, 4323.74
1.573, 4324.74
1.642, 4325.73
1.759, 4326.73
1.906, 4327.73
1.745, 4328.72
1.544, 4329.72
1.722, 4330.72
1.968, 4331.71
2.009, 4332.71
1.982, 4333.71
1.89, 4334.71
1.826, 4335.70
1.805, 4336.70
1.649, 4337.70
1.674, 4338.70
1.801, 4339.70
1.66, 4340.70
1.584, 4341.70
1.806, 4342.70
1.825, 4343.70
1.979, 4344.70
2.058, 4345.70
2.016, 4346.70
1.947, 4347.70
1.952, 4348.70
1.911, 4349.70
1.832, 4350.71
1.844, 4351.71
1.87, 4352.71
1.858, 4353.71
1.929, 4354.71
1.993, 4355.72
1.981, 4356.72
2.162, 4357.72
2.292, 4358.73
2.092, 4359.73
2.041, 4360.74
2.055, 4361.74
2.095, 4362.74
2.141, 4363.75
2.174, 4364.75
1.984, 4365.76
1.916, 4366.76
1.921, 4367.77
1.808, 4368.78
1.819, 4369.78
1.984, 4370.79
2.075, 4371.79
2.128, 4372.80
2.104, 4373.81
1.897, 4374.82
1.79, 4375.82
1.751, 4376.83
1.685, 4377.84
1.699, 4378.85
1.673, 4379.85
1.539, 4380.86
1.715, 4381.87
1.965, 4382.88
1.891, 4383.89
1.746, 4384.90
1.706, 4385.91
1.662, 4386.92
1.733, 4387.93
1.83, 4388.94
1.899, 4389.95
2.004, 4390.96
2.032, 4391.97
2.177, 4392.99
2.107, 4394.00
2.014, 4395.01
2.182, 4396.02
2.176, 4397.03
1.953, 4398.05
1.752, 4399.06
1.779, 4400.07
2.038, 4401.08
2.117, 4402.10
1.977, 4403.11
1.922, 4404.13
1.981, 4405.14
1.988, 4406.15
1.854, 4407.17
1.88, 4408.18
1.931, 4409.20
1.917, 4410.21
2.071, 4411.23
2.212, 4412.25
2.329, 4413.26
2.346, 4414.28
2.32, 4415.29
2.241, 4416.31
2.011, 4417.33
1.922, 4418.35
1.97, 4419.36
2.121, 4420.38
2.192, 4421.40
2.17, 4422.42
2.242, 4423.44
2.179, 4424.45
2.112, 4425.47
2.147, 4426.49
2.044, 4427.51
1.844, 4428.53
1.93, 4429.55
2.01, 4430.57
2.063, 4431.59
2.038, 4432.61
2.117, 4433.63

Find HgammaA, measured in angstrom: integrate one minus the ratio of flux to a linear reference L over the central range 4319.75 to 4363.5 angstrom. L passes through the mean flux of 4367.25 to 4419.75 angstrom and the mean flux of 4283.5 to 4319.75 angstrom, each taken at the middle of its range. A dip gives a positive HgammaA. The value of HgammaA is -3.0 angstrom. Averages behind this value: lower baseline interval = 1.59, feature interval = 1.87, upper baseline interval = 1.95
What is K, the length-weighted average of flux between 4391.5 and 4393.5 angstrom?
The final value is 2.1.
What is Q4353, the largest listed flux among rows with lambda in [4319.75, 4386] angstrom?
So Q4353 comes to 2.292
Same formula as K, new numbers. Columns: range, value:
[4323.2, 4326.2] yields 1.65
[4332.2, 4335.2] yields 1.96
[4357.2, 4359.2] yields 2.22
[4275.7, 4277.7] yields 1.72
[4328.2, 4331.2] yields 1.67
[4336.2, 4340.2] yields 1.73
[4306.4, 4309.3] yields 1.56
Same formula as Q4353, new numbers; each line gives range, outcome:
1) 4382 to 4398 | 2.182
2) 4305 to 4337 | 2.01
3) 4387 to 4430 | 2.346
